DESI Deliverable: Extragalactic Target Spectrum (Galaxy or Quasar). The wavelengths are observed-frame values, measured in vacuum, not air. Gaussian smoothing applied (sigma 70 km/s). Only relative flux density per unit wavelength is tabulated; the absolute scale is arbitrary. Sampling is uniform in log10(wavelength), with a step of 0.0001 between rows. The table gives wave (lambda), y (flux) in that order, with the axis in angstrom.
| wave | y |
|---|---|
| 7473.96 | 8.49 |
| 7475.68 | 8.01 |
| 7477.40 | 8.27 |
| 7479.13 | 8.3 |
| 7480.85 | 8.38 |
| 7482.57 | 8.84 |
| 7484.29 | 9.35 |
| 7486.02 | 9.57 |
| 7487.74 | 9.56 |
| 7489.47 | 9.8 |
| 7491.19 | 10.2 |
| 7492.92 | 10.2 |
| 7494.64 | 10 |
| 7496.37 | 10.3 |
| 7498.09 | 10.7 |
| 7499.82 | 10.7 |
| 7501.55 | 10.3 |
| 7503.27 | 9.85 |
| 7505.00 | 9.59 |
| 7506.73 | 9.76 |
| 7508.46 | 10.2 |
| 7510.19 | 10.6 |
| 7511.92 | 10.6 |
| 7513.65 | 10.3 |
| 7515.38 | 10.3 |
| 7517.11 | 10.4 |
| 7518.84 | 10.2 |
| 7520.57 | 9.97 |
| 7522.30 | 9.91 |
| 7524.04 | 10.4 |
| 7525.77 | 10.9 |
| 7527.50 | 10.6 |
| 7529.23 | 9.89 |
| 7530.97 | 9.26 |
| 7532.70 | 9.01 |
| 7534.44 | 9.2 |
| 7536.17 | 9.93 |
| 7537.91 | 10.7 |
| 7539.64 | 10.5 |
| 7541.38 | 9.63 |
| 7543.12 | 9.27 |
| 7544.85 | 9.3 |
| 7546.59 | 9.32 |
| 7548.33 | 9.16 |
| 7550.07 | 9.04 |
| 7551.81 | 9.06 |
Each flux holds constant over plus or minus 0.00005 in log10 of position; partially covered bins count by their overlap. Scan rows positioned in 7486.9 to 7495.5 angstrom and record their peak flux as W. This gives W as 10.2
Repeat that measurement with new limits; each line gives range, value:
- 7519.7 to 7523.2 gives 9.97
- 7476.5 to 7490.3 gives 9.8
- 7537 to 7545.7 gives 10.7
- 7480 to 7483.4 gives 8.84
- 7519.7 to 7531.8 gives 10.9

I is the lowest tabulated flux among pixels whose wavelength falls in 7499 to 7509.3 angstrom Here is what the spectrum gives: 9.59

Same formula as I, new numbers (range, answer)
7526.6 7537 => 9.01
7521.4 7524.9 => 9.91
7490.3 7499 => 10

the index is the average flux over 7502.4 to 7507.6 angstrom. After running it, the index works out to 9.74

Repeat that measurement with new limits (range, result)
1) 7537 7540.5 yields 10.6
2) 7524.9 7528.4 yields 10.8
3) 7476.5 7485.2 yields 8.62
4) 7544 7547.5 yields 9.3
